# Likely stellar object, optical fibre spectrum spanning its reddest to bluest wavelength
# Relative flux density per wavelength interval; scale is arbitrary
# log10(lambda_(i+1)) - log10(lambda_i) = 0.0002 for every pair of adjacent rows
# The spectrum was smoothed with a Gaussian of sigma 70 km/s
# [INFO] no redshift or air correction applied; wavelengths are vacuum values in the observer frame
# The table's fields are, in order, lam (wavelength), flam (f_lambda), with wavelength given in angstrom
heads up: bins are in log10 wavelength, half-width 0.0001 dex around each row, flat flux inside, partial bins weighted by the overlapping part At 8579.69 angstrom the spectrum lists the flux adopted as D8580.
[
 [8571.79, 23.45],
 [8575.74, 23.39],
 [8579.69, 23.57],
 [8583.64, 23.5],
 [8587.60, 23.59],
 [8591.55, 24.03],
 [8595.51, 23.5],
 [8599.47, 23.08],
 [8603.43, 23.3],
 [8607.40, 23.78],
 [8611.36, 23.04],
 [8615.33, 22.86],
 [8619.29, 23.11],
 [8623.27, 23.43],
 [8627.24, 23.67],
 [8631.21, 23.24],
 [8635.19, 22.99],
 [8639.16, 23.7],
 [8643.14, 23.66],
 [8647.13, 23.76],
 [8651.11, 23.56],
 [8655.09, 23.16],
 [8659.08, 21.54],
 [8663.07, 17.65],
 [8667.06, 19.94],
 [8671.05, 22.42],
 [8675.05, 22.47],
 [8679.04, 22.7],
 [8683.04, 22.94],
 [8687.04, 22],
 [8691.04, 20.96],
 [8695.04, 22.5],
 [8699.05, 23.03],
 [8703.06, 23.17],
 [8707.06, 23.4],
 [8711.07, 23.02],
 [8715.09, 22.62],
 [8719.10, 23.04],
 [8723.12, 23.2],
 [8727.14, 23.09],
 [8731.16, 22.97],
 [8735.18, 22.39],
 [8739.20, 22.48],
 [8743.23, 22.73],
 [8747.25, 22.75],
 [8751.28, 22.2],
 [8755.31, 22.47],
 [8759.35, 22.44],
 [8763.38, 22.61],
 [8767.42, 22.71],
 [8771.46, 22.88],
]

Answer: 23.57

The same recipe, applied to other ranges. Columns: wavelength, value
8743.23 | 22.73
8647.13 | 23.76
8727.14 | 23.09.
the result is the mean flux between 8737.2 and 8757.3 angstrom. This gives 22.5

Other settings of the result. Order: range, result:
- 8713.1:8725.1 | 23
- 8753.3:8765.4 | 22.5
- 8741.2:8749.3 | 22.7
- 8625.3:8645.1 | 23.5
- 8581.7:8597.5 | 23.6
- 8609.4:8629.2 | 23.2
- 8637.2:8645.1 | 23.7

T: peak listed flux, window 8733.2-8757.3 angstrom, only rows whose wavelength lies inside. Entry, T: 22.75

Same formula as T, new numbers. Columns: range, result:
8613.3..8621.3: 23.11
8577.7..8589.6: 23.59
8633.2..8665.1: 23.76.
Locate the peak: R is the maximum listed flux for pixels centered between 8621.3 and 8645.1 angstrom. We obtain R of 23.7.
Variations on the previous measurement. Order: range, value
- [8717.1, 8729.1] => 23.2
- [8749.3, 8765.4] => 22.61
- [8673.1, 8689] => 22.94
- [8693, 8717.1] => 23.4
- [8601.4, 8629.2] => 23.78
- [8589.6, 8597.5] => 24.03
